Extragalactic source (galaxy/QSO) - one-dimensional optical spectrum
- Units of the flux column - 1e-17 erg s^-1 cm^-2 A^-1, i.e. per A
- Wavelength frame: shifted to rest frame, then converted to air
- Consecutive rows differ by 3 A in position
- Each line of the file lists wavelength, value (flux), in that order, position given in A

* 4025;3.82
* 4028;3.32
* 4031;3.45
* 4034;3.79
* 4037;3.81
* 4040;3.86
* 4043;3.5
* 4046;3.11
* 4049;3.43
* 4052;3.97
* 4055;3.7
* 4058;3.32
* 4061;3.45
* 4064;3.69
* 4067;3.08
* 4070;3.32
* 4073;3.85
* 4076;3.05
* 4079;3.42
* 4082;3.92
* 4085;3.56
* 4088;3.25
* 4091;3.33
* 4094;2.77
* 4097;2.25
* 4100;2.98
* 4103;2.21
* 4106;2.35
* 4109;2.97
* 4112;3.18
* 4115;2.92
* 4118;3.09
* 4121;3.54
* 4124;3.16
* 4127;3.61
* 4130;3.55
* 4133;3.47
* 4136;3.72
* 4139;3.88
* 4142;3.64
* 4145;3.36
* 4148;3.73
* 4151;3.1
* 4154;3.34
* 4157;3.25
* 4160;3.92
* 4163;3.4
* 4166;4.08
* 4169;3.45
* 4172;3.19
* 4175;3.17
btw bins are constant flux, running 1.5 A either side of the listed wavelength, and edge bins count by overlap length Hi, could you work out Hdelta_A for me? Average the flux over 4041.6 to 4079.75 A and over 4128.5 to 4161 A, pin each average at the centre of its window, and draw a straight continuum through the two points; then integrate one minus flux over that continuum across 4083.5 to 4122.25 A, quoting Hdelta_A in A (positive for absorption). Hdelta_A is 6.0 A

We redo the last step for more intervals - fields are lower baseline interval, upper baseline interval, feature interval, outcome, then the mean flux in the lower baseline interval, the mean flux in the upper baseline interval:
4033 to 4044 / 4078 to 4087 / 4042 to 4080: 2.4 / 3.75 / 3.62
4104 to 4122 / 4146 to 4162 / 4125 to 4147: -2.4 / 2.97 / 3.46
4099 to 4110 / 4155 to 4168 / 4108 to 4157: -4.6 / 2.6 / 3.64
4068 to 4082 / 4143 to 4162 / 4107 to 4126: 1.8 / 3.45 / 3.45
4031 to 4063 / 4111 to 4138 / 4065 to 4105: 3.9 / 3.59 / 3.37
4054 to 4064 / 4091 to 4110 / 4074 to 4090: -2.3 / 3.51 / 2.64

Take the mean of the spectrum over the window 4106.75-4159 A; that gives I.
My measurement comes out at 3.37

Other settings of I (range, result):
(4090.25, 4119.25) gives 2.79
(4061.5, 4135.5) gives 3.2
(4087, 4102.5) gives 2.86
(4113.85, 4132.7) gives 3.33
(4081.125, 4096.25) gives 3.29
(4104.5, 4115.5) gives 2.85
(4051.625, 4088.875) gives 3.5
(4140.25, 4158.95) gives 3.42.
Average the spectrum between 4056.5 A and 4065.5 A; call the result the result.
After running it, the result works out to 3.49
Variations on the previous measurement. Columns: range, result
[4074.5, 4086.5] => 3.49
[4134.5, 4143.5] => 3.75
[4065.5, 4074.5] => 3.42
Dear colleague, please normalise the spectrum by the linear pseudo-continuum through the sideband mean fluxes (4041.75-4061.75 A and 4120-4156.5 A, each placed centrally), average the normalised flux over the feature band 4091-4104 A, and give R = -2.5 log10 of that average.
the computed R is 0.30 mag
